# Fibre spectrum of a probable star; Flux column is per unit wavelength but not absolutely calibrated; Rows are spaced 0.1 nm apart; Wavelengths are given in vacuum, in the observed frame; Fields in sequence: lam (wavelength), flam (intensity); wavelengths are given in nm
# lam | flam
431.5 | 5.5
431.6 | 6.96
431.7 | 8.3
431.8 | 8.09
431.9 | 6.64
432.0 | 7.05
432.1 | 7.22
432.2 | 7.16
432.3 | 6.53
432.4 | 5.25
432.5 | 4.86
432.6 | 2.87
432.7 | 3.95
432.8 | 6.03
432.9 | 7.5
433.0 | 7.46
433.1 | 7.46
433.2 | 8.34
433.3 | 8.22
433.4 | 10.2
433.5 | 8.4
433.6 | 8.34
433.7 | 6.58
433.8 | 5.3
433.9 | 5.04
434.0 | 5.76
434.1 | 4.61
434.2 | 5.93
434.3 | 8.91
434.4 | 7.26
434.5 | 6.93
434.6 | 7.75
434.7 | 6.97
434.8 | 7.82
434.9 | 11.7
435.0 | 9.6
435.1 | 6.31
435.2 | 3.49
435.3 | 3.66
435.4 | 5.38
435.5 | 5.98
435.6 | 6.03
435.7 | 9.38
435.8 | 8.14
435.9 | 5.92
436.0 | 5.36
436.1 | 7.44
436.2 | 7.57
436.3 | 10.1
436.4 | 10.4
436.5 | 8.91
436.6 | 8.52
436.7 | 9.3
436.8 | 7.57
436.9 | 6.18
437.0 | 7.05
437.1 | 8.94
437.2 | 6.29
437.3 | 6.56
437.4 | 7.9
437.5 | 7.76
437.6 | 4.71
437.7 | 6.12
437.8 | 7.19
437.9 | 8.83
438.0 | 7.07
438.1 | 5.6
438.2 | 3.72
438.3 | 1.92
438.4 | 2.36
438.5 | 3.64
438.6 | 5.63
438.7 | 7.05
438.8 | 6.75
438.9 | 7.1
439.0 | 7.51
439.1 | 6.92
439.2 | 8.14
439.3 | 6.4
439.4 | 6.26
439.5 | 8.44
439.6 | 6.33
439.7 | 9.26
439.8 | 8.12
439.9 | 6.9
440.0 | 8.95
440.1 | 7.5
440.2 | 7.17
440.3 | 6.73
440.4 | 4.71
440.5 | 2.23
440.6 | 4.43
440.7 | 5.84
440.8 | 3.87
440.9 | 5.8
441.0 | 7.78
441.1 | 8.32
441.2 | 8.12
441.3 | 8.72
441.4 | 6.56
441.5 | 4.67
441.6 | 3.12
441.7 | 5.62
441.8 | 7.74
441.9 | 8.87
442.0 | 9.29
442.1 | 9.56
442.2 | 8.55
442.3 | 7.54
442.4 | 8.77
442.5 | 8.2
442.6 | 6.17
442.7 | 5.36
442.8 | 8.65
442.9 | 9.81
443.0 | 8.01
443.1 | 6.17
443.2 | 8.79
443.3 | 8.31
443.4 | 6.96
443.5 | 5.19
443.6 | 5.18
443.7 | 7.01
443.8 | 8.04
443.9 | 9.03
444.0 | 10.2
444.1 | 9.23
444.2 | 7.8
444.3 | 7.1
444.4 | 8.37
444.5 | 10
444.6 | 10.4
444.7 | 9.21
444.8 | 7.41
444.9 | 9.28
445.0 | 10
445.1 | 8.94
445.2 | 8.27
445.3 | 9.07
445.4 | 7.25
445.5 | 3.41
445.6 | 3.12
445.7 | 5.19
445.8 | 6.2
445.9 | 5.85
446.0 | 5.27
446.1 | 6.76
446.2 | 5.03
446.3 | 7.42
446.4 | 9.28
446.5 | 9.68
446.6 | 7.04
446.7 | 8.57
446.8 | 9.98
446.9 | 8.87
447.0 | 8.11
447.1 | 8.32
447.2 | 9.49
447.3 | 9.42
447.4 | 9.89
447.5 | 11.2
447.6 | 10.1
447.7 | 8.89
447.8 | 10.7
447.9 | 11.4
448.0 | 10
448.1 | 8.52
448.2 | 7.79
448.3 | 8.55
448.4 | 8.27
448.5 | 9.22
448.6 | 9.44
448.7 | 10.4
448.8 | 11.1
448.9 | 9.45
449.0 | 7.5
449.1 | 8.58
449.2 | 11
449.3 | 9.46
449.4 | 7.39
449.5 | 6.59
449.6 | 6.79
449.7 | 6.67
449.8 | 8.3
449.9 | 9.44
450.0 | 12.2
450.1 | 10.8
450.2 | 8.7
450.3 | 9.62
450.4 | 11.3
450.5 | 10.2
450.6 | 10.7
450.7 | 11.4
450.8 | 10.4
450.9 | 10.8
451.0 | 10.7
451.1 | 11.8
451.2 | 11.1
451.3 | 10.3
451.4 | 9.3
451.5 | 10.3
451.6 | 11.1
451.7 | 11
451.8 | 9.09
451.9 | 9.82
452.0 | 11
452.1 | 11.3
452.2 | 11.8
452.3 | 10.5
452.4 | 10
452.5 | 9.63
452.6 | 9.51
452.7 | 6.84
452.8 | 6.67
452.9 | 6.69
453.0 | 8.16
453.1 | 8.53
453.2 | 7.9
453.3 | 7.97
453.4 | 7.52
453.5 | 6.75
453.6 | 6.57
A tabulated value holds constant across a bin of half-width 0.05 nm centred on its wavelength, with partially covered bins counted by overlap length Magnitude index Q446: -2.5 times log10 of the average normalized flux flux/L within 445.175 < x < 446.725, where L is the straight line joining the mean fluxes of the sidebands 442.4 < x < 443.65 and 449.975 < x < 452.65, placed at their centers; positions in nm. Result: 0.258 mag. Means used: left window 7.29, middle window 6.66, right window 10.5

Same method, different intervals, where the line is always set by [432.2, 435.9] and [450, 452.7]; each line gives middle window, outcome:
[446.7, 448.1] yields -0.004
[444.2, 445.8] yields 0.171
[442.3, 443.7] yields 0.178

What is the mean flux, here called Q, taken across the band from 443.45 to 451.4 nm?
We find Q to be 8.75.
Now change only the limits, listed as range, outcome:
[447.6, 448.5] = 9.31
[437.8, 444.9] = 7.09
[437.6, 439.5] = 6.04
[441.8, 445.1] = 8.21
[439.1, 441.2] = 6.7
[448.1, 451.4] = 9.54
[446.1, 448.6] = 8.95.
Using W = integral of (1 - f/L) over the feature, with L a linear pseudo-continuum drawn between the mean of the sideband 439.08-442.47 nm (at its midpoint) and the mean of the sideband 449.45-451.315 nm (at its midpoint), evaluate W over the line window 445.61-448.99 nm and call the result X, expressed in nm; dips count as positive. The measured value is 0.16 nm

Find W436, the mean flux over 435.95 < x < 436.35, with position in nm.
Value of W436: 7.62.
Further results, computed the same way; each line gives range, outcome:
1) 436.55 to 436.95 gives 7.89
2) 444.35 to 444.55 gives 9.18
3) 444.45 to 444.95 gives 9.26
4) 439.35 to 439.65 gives 7.01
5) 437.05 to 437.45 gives 7.42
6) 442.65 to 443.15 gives 7.6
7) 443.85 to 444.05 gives 9.61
